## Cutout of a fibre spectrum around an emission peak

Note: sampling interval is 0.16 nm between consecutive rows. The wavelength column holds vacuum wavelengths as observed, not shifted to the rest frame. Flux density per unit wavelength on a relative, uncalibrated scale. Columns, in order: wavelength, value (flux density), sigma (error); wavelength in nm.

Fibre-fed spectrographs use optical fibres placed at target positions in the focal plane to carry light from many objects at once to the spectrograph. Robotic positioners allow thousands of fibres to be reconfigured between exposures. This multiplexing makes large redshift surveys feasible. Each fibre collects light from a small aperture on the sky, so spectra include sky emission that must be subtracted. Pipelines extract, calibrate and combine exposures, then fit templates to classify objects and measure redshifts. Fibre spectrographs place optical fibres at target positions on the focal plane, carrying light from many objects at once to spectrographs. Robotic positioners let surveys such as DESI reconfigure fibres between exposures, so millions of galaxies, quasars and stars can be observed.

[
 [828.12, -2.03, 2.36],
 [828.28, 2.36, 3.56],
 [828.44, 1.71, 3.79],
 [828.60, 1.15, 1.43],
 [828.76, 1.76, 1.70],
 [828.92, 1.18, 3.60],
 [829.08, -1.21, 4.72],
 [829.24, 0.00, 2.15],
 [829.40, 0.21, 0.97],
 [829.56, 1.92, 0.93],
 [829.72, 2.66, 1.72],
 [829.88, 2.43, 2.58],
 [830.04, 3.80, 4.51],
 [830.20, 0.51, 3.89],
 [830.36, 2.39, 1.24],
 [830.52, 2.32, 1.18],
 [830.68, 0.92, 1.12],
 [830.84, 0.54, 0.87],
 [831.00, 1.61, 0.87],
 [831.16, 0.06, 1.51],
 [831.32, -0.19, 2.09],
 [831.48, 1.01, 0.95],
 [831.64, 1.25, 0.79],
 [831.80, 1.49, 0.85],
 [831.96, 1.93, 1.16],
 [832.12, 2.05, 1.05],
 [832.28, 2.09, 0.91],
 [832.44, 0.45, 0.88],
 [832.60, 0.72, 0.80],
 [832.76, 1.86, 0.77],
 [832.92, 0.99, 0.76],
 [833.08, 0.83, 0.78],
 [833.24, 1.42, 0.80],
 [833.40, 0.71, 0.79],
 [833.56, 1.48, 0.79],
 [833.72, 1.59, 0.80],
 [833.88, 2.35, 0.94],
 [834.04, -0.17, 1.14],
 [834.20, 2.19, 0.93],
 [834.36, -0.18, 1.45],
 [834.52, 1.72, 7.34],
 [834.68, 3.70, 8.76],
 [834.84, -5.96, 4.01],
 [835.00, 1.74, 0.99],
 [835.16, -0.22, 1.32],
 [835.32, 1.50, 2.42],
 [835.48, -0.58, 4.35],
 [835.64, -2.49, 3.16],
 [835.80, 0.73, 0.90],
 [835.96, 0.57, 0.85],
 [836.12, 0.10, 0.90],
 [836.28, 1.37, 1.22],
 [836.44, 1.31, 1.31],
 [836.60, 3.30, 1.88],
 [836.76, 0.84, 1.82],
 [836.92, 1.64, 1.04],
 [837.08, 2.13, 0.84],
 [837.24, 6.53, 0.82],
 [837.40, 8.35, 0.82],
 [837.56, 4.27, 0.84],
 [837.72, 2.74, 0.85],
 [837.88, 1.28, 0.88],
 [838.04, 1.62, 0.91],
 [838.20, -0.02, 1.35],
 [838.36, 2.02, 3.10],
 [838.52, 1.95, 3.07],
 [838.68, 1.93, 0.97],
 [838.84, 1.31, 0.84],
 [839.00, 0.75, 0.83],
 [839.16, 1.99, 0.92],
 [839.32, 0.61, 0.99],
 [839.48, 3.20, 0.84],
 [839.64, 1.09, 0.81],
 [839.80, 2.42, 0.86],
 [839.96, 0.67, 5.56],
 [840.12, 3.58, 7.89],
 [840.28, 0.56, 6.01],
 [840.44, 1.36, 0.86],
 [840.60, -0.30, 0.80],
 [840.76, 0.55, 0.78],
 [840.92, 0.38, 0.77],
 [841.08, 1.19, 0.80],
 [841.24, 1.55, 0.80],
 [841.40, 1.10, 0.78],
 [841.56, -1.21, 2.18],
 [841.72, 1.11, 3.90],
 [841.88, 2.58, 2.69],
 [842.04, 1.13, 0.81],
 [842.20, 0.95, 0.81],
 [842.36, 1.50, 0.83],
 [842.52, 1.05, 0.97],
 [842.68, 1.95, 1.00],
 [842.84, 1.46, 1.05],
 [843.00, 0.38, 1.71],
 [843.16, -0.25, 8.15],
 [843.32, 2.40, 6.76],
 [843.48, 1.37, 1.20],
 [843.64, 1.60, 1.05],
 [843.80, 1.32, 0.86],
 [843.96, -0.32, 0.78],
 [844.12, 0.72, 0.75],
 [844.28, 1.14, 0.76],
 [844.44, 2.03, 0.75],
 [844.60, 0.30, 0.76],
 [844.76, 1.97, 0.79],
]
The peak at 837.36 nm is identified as H-gamma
